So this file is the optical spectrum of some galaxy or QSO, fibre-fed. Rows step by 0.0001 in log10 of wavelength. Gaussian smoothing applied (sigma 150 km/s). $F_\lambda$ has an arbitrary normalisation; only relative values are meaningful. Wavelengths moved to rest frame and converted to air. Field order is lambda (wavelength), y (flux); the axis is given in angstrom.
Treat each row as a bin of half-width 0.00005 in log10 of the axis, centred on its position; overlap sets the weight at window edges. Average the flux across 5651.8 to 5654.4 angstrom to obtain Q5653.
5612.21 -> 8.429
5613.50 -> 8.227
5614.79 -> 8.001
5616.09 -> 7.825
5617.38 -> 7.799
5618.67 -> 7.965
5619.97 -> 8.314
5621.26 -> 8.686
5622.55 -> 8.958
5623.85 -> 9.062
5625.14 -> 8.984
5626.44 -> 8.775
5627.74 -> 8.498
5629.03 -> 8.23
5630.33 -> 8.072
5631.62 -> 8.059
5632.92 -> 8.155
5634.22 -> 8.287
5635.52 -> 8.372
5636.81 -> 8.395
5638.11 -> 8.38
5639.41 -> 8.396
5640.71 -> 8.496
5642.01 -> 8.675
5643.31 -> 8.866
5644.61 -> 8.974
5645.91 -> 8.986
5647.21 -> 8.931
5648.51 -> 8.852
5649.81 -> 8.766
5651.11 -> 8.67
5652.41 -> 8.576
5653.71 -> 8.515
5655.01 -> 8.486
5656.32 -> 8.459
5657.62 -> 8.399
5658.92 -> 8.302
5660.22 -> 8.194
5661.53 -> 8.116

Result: 8.56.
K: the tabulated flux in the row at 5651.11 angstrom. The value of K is 8.67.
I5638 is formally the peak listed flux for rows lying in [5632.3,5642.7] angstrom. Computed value 8.675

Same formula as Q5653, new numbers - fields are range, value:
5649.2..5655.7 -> 8.6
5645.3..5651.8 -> 8.84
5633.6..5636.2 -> 8.35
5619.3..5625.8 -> 8.8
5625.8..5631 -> 8.4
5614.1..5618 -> 7.88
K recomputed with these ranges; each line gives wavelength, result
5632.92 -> 8.155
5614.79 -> 8.001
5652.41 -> 8.576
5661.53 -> 8.116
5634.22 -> 8.287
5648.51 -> 8.852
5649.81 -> 8.766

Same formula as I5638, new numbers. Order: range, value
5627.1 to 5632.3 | 8.498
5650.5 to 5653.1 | 8.67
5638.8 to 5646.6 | 8.986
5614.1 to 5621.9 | 8.686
